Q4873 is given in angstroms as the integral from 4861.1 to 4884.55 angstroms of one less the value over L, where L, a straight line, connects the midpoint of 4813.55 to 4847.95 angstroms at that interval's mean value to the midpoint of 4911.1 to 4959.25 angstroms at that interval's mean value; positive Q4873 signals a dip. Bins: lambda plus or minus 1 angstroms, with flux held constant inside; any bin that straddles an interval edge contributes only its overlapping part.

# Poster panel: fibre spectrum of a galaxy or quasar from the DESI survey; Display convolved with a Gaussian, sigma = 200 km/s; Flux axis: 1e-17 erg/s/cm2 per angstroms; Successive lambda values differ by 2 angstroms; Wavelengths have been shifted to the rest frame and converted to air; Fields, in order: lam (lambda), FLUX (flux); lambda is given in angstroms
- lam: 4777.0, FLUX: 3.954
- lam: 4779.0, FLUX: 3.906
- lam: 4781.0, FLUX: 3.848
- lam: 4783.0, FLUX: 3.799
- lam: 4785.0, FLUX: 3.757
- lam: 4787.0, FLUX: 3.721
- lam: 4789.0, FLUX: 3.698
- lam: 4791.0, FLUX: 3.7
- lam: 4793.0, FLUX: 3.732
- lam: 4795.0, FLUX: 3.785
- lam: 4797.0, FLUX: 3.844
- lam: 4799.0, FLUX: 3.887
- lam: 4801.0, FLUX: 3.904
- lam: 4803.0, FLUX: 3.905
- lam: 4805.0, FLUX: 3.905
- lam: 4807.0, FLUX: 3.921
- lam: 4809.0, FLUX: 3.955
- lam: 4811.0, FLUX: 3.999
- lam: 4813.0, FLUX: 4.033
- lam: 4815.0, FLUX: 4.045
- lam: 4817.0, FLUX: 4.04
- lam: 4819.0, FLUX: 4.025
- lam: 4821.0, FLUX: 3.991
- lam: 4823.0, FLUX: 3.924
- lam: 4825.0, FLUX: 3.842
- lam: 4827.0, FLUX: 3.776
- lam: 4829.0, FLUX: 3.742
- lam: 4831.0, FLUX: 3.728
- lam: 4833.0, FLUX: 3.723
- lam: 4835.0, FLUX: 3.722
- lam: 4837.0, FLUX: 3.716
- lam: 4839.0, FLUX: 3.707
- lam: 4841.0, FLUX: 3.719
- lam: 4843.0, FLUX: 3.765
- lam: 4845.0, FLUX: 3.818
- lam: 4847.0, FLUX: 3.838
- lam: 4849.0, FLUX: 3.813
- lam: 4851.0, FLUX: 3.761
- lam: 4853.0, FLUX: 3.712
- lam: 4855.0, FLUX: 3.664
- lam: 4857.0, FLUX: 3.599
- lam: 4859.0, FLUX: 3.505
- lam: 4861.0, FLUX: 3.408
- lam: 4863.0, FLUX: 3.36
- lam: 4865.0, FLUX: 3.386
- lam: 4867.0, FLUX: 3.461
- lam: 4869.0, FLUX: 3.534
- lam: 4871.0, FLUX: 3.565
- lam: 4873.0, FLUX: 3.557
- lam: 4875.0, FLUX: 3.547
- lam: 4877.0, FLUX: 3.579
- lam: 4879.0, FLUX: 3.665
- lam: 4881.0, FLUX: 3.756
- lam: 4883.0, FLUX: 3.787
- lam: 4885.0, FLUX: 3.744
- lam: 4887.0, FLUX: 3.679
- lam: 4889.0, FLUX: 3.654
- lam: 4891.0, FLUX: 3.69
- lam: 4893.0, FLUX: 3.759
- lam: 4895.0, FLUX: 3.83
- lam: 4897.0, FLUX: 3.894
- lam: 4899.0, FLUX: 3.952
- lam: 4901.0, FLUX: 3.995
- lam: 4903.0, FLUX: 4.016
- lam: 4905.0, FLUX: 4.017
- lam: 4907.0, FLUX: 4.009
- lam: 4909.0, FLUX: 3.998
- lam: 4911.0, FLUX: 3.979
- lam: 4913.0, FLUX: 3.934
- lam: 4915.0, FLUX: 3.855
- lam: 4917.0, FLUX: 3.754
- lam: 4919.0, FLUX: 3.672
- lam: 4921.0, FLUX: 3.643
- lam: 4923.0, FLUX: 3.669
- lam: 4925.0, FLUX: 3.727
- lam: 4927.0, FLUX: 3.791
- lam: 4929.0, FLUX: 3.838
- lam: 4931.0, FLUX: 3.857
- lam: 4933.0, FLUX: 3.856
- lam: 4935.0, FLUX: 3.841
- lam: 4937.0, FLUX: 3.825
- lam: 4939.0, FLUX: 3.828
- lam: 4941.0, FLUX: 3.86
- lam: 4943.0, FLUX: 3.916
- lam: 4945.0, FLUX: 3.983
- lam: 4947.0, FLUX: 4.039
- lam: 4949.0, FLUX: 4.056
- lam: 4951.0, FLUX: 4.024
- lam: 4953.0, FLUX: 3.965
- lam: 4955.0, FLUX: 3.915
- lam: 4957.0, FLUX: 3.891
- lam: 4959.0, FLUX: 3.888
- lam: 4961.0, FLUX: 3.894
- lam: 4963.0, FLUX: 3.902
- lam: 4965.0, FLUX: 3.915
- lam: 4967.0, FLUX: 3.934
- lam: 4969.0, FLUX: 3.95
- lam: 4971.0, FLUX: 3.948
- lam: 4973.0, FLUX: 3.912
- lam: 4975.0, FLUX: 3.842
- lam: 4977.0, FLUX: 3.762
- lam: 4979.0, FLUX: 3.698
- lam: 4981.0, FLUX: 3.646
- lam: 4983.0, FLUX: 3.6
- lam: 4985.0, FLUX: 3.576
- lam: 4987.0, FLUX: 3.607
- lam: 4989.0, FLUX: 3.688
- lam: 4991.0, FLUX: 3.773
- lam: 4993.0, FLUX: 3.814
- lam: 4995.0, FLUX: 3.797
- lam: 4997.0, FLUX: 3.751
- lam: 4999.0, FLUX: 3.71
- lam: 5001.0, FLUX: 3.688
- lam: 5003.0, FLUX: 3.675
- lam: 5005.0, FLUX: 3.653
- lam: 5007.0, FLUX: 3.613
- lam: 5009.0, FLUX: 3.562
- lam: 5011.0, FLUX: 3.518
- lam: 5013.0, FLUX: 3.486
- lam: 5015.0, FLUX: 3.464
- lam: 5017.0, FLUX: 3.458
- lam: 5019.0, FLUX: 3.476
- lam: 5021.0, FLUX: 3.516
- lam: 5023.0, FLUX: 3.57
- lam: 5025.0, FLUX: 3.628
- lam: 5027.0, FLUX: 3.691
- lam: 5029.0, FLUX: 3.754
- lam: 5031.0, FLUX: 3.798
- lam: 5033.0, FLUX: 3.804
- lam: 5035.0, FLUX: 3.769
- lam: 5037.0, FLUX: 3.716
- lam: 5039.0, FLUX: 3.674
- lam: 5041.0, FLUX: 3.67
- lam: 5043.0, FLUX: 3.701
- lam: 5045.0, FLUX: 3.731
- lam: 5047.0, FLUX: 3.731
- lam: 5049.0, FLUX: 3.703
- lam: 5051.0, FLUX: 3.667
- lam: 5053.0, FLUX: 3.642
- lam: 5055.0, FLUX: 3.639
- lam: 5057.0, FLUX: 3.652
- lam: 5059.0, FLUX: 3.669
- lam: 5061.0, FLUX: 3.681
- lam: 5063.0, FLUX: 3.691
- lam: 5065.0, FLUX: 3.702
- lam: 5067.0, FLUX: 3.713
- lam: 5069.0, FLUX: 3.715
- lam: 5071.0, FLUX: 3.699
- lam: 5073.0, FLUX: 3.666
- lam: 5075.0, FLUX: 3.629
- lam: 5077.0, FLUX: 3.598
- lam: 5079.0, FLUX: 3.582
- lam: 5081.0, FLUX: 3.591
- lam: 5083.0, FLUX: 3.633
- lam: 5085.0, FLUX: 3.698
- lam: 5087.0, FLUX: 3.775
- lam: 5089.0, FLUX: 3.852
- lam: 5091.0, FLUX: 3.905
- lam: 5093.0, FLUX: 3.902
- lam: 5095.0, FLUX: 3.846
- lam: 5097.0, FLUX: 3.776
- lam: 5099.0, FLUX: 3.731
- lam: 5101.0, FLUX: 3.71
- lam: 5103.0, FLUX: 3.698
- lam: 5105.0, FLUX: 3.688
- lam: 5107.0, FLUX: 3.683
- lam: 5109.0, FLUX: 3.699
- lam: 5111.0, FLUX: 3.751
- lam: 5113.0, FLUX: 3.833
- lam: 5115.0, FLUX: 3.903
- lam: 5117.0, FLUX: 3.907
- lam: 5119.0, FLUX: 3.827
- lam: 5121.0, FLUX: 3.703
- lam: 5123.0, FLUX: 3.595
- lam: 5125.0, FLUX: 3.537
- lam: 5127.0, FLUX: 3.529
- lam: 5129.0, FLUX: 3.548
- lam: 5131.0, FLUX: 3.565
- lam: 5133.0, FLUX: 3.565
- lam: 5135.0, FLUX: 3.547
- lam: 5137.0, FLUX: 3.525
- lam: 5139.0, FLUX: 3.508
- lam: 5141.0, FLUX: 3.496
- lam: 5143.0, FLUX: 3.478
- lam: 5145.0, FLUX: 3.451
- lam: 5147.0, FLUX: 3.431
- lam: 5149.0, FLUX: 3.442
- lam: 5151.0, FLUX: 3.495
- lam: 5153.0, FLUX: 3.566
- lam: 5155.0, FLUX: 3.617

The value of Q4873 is 1.7 angstroms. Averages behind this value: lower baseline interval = 3.83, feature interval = 3.56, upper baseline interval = 3.86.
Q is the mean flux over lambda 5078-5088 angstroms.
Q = 3.66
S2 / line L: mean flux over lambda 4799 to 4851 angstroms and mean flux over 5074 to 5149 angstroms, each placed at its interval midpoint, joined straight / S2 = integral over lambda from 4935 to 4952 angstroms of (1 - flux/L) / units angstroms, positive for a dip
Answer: -0.7 angstroms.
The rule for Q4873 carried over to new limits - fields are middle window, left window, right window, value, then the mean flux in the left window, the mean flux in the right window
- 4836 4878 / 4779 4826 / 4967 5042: 2.30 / 3.88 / 3.69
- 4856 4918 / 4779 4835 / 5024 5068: 1.31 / 3.86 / 3.7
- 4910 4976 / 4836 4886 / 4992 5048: -4.11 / 3.64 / 3.66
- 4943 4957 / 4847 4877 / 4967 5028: -1.33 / 3.57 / 3.67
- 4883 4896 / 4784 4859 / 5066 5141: 0.19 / 3.82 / 3.69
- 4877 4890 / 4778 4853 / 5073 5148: 0.32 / 3.84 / 3.67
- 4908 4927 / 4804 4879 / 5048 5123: -0.35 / 3.74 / 3.72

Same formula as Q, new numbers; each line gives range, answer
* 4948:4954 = 4.01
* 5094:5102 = 3.77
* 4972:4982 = 3.77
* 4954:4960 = 3.9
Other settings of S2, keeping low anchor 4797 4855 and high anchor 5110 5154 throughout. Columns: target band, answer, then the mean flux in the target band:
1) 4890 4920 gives -0.8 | 3.89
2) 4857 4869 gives 1.2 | 3.45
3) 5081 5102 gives -0.8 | 3.77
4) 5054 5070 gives -0.1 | 3.68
